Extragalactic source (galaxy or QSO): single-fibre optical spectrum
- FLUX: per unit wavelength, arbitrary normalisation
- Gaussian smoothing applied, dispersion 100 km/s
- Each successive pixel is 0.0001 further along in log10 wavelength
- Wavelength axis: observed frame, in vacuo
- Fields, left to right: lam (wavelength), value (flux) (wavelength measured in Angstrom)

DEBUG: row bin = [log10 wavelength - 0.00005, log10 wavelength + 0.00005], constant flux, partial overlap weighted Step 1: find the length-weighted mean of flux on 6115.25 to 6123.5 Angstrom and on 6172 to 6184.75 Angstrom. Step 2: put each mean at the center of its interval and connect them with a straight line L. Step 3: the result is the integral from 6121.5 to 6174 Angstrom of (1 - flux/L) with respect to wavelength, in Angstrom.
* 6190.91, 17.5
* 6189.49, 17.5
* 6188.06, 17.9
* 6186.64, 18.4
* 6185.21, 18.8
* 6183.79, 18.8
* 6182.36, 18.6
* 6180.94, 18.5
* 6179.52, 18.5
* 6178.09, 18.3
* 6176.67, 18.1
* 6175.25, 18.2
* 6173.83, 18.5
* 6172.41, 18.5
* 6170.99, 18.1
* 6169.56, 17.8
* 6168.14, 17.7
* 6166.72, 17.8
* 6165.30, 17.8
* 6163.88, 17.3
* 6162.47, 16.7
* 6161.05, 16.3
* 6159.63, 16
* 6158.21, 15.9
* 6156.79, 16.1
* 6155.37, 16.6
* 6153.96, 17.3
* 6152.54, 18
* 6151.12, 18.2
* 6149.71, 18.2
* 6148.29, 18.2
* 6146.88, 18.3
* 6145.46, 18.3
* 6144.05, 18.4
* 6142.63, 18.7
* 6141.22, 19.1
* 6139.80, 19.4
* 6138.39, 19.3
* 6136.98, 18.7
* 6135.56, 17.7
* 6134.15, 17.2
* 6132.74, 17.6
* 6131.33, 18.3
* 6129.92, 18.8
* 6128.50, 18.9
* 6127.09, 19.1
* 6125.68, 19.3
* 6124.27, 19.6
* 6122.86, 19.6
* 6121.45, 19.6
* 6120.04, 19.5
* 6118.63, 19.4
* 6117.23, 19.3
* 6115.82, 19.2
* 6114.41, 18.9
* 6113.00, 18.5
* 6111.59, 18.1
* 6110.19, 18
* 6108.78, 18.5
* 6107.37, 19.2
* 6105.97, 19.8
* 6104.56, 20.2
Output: 2.57 Angstrom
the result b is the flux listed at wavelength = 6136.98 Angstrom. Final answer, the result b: 18.7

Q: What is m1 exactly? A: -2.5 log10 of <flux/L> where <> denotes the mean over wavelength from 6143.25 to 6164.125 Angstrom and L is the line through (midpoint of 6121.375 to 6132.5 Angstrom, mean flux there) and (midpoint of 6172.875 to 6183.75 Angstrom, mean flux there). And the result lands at 0.08 mag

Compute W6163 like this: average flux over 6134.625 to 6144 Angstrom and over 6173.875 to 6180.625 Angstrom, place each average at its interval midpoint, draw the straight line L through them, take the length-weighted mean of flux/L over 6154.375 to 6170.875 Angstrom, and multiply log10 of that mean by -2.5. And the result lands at 0.09 mag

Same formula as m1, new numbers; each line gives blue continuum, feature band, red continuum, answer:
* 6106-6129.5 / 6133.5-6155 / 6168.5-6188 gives 0.03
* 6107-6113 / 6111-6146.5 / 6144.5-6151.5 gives -0.03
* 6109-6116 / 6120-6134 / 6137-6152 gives -0.02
